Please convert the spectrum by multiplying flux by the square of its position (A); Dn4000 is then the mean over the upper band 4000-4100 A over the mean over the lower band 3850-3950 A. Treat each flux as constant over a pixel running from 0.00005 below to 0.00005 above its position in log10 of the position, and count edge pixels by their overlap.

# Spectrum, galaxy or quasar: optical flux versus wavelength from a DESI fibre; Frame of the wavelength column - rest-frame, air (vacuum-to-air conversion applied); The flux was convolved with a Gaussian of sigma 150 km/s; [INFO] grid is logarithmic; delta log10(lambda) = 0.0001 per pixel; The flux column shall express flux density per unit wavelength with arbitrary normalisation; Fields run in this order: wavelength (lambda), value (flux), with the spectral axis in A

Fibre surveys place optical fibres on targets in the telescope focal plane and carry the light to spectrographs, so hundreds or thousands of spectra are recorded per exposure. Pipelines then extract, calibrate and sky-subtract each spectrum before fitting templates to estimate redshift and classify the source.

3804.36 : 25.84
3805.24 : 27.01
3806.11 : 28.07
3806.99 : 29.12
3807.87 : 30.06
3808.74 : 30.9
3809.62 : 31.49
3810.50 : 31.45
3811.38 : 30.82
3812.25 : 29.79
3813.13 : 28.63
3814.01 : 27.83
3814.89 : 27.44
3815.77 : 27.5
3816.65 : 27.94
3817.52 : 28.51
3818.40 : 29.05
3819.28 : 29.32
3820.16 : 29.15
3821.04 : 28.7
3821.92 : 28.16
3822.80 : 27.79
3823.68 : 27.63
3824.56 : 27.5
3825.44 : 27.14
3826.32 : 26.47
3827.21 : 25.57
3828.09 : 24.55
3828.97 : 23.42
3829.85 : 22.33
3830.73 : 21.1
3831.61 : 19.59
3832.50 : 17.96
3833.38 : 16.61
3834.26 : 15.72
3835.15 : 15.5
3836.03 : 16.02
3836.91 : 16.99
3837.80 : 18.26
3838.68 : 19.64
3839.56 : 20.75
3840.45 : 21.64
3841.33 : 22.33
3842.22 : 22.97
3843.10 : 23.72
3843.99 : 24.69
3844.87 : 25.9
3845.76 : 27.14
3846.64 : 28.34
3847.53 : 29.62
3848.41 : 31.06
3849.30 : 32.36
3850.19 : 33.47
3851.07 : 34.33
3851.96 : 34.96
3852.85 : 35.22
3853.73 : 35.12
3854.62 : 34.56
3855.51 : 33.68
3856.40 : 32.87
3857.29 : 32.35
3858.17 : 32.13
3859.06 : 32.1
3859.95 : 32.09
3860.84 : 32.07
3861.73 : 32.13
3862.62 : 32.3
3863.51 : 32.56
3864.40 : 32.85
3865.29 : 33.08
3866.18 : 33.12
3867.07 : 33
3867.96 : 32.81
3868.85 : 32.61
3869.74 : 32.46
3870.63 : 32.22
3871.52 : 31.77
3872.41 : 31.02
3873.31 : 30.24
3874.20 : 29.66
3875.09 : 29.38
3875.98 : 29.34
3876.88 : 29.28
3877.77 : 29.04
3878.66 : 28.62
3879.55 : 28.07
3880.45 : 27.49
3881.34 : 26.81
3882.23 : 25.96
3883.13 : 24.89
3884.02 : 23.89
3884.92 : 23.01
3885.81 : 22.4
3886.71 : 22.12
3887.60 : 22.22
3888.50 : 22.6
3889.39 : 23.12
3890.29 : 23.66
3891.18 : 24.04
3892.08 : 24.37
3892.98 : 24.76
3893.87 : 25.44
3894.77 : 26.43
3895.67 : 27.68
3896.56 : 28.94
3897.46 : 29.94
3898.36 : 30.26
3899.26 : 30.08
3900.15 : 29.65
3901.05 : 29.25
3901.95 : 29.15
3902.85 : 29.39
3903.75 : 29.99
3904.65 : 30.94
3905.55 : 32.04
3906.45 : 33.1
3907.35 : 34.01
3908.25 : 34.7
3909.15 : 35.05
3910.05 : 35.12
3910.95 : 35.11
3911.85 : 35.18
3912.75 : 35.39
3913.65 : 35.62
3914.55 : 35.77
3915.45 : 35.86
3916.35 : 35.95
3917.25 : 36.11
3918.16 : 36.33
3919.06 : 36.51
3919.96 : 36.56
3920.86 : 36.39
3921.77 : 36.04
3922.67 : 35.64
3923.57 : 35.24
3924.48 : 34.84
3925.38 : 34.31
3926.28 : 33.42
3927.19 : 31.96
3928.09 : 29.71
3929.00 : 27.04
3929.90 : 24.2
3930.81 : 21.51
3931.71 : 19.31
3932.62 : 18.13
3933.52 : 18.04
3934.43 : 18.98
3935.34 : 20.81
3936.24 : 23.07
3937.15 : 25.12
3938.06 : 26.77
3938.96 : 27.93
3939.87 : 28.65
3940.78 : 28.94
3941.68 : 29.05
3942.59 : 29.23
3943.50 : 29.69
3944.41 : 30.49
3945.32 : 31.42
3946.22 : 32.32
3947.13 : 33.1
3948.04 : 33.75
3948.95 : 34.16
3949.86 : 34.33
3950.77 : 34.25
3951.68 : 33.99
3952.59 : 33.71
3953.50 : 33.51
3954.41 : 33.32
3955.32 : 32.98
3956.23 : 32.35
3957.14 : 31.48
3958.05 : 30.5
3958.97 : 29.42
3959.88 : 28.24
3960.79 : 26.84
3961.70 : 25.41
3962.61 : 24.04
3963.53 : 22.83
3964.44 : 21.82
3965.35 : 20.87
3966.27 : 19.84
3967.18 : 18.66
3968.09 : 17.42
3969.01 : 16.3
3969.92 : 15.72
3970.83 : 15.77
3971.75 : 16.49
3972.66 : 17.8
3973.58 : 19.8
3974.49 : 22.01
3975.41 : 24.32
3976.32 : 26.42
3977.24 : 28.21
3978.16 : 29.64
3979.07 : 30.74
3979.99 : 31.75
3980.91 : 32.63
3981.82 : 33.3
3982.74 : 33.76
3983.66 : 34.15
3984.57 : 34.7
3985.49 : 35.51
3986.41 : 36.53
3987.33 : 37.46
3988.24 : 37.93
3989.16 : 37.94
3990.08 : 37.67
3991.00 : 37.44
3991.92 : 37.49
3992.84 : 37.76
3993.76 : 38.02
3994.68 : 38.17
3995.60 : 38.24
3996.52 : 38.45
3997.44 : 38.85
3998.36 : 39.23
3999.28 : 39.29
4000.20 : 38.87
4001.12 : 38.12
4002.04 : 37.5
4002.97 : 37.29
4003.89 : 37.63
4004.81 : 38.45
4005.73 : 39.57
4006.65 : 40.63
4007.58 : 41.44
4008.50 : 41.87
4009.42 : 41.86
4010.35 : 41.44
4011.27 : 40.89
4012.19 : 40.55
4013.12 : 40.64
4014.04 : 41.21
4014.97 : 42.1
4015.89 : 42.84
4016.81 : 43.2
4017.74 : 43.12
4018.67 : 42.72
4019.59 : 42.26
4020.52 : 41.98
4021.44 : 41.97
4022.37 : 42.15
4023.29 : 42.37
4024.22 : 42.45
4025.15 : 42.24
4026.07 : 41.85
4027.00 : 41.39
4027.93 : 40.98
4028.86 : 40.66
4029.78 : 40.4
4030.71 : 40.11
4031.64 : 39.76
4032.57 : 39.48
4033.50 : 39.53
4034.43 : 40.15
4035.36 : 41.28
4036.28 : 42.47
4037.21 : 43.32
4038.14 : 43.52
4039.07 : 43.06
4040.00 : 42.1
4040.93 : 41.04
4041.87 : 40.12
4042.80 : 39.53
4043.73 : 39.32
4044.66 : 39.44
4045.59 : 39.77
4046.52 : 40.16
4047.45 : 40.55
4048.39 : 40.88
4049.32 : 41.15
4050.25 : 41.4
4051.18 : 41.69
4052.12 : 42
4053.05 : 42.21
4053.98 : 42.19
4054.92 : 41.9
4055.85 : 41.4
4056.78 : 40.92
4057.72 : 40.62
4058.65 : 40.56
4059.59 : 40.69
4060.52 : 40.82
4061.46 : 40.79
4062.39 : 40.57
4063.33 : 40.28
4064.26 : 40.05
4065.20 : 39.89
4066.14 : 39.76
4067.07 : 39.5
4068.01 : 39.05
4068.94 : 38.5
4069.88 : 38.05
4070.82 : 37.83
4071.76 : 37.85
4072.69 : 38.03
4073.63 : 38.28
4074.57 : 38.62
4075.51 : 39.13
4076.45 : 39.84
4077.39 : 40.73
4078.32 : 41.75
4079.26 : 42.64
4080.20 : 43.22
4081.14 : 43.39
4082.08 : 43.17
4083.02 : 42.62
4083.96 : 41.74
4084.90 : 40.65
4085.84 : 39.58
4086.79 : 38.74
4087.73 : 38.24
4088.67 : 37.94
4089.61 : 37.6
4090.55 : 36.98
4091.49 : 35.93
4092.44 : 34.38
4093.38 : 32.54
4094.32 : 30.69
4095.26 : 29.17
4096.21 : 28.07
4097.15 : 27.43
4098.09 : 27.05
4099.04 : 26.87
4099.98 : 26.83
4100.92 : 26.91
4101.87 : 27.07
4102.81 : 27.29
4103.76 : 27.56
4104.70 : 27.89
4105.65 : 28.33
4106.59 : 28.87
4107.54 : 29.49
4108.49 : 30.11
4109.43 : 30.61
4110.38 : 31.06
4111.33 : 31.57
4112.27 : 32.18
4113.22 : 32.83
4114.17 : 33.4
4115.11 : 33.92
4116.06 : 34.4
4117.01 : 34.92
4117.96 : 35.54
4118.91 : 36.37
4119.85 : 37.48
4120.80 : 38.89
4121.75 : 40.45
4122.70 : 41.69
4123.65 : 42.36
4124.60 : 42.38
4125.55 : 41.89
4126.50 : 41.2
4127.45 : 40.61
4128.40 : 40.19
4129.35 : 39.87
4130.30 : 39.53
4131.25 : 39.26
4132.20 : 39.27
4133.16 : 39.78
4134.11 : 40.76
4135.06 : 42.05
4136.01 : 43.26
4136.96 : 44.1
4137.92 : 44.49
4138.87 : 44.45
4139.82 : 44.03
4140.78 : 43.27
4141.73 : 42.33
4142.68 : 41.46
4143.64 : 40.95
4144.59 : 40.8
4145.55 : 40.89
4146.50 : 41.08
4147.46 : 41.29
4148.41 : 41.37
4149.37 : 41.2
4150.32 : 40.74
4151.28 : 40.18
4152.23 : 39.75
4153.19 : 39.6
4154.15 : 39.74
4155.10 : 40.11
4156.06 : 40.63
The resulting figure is 1.42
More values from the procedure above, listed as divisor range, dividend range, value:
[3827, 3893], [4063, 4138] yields 1.52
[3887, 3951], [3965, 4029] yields 1.22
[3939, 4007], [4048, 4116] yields 1.24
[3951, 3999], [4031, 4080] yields 1.41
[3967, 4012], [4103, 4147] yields 1.21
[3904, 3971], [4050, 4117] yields 1.32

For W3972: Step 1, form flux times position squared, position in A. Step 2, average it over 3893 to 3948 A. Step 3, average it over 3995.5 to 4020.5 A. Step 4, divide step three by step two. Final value 1.4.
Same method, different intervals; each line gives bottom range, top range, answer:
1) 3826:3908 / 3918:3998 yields 1.12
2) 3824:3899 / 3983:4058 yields 1.60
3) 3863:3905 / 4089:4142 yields 1.41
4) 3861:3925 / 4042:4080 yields 1.43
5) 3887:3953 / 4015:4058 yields 1.46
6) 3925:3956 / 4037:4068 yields 1.50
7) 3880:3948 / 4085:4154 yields 1.39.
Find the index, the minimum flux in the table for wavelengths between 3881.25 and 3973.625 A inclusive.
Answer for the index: 15.72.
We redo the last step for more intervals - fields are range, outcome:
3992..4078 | 37.29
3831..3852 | 15.5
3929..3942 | 18.04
